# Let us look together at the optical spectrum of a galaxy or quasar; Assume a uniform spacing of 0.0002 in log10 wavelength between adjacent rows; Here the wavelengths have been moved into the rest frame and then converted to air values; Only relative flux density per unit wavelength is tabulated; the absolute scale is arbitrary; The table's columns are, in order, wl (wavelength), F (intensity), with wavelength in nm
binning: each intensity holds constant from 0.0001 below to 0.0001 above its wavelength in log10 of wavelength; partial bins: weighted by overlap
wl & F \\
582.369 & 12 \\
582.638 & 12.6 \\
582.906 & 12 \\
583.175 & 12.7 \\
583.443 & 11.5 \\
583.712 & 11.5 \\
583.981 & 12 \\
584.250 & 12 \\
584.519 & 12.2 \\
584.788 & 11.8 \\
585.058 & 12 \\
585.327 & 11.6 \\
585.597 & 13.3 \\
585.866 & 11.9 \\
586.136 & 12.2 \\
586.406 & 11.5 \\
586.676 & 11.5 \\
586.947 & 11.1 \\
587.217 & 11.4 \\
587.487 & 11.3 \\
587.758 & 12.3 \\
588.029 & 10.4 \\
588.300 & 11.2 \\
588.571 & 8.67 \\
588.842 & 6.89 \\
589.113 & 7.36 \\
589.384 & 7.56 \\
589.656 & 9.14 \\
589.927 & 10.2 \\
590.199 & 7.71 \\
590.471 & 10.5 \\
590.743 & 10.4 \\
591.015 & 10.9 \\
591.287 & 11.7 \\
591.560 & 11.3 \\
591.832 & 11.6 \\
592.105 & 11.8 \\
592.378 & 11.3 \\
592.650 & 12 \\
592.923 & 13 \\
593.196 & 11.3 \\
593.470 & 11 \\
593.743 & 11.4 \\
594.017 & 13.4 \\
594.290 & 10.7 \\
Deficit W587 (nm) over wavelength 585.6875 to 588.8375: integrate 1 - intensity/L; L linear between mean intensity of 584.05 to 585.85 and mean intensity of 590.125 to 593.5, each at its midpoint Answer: 0.20 nm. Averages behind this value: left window 12.1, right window 11.2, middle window 11.1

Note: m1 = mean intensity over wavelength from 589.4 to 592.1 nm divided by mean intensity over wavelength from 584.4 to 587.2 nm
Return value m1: 0.9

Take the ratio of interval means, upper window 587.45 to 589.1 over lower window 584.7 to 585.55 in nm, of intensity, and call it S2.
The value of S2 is 0.82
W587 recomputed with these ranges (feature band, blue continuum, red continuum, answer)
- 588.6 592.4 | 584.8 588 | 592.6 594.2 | 0.67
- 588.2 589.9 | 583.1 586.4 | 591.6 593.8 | 0.48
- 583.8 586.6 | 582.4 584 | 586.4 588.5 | -0.09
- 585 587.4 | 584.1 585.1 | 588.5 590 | -0.25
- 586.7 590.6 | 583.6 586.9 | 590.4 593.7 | 0.65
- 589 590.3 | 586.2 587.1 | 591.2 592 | 0.35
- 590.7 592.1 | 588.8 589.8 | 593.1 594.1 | -0.23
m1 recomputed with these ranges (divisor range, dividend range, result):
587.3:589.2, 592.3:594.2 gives 1.21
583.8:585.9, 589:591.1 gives 0.76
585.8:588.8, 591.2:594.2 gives 1.06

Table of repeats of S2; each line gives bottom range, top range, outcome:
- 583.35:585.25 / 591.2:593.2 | 0.99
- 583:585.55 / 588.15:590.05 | 0.73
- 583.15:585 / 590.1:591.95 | 0.89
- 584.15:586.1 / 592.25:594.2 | 0.98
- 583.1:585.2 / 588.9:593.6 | 0.88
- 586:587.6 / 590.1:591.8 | 0.92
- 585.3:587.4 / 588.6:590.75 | 0.73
